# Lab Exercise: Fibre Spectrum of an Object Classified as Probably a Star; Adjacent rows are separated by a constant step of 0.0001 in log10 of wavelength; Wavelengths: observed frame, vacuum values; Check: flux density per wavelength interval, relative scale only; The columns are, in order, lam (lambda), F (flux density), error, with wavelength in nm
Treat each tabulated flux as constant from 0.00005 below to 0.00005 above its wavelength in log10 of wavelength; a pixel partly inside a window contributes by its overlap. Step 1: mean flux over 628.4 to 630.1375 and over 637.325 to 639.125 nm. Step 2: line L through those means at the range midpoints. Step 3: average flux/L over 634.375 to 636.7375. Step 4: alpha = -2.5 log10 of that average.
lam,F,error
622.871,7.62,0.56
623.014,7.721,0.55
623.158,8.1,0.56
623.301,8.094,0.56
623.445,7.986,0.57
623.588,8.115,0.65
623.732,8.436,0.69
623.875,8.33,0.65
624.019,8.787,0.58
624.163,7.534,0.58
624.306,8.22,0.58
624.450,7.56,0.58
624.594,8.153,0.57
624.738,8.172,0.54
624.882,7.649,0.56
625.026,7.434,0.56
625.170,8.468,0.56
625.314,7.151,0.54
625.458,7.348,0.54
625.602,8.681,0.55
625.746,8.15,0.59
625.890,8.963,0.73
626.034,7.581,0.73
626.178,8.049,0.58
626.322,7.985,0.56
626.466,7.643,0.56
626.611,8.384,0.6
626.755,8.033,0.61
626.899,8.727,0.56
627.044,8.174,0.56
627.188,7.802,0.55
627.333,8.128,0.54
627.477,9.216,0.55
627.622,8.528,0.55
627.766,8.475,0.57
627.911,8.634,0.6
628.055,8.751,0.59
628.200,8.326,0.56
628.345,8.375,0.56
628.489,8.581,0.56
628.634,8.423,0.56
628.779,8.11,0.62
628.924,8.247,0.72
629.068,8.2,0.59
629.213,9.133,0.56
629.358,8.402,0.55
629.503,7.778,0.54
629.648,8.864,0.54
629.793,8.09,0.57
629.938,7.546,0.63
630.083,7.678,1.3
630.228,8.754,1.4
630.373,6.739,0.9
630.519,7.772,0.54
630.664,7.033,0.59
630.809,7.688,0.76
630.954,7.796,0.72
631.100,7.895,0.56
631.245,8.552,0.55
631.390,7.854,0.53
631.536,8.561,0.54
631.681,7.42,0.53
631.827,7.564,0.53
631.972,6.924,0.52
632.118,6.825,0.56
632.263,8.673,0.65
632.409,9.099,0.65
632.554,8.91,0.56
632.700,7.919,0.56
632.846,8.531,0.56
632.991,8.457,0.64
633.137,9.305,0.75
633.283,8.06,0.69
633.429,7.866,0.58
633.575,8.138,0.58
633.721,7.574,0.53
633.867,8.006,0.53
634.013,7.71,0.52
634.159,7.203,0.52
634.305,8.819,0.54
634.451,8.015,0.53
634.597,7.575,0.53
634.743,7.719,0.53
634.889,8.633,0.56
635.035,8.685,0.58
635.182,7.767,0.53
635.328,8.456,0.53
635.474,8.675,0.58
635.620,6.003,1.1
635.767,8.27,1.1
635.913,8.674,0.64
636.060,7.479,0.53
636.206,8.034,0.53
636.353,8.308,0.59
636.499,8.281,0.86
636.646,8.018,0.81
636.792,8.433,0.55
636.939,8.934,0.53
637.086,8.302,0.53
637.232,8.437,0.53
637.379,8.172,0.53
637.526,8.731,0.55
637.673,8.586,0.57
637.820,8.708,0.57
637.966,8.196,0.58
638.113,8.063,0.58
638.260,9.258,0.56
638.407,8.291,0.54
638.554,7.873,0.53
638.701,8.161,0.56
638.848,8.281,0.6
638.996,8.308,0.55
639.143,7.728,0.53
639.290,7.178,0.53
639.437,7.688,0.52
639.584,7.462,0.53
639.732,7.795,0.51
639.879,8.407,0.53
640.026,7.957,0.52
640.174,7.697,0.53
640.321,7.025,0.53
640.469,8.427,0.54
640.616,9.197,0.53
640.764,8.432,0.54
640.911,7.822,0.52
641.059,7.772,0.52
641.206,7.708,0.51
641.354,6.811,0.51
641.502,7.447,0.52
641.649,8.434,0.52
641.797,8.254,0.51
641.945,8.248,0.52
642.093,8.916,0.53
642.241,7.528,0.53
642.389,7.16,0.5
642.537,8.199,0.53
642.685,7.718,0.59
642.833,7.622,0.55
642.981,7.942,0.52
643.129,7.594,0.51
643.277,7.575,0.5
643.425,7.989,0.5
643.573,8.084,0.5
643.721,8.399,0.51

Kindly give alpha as 0.04 mag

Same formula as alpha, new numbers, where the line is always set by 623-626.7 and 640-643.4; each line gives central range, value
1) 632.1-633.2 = -0.076 mag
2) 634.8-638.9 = -0.046 mag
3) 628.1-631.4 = -0.013 mag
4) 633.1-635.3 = -0.014 mag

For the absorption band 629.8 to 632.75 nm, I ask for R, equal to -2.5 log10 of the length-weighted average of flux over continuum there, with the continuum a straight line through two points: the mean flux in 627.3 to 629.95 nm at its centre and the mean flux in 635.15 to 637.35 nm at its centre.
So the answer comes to 0.06 mag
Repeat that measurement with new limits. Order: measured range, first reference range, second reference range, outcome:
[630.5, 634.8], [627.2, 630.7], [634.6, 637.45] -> 0.03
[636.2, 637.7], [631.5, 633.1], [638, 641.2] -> -0.04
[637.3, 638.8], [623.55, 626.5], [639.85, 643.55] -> -0.06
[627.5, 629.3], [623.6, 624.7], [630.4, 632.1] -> -0.08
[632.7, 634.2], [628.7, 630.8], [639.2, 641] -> -0.01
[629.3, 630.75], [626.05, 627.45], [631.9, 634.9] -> 0.03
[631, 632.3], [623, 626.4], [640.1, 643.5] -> 0.03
